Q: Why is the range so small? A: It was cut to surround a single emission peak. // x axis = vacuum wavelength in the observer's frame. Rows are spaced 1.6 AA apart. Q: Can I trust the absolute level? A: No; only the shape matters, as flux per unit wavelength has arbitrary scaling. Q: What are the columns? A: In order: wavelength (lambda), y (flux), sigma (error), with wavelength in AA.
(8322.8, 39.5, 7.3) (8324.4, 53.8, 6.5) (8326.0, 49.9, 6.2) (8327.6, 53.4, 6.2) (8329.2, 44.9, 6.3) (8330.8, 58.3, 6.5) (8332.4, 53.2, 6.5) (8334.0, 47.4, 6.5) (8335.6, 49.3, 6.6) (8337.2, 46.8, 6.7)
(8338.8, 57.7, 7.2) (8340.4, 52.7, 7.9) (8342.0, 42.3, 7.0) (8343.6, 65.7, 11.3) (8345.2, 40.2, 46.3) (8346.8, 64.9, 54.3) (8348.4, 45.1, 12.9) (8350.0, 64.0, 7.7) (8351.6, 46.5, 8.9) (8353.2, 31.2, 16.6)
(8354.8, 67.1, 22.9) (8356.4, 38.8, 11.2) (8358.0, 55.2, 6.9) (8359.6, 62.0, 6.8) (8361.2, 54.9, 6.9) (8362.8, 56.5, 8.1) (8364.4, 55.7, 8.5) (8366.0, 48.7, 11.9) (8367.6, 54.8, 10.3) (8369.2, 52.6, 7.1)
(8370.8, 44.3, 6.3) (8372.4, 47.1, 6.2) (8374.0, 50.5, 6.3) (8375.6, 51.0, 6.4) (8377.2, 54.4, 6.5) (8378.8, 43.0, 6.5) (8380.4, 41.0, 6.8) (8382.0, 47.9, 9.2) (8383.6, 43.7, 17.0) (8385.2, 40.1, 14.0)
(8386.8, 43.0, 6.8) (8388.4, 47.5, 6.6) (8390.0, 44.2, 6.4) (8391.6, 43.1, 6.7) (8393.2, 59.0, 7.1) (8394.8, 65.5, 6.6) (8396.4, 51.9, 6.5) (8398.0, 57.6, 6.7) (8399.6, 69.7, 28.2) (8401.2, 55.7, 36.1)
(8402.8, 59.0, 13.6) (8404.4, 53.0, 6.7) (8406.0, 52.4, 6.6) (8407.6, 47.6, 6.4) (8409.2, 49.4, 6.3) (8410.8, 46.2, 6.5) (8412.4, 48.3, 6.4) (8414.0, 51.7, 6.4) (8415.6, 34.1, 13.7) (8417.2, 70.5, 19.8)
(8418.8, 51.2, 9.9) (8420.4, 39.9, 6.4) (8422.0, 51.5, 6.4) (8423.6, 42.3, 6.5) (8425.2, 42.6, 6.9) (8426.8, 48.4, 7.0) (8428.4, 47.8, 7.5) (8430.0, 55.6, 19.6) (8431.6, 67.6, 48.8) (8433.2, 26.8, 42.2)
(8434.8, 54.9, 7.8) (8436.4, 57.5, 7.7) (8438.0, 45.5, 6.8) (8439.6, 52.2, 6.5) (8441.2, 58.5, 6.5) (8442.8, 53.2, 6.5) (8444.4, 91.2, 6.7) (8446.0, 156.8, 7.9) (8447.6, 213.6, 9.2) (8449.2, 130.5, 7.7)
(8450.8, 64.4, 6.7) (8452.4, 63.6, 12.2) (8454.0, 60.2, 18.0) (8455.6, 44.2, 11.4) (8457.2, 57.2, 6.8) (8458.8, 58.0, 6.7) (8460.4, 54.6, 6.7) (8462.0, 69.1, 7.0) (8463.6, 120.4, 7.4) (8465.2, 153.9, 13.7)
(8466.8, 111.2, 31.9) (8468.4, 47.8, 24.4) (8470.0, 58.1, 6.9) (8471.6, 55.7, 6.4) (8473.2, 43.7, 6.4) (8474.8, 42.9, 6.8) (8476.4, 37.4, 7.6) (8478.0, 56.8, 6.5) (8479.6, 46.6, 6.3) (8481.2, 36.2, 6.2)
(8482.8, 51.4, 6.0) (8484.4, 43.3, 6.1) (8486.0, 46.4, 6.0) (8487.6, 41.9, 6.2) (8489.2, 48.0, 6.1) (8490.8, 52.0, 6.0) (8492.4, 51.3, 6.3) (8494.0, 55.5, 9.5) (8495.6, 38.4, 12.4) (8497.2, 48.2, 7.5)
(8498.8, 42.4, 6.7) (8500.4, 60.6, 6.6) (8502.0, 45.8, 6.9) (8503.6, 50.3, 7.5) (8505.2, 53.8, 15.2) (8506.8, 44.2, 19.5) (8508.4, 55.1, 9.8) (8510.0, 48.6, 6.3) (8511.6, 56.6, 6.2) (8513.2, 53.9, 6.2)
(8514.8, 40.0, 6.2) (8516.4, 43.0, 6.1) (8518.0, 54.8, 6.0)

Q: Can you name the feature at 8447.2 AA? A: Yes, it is [S II]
